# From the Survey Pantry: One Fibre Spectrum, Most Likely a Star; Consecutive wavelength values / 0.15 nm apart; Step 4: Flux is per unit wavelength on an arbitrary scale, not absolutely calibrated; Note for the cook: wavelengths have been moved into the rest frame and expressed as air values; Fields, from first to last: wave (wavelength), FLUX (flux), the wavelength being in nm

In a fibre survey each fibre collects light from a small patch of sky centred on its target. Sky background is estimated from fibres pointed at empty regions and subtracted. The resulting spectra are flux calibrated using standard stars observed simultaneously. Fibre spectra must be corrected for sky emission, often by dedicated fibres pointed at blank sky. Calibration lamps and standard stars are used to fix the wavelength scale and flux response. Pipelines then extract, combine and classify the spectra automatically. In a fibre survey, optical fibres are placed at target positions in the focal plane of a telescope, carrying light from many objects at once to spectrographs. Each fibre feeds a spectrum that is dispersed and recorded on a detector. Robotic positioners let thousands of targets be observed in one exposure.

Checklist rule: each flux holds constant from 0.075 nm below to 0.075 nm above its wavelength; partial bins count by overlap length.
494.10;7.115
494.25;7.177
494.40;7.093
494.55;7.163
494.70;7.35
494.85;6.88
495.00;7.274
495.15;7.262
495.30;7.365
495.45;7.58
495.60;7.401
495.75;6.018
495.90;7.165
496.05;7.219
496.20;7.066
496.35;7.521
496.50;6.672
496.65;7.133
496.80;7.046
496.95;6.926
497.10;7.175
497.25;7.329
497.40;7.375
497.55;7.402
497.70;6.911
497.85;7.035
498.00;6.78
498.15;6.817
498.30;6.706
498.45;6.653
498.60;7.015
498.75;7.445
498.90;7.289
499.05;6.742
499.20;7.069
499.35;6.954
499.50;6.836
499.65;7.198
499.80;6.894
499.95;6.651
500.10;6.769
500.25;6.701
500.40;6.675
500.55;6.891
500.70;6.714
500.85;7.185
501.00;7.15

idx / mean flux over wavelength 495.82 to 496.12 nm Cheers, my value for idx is 7.17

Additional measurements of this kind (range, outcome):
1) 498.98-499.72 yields 6.96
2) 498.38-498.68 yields 6.85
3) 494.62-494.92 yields 7.12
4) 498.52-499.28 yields 7.11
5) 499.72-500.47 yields 6.74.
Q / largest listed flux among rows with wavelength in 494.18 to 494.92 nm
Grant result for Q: 7.35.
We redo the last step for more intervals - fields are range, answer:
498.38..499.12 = 7.445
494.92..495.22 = 7.274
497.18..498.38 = 7.402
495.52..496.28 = 7.401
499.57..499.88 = 7.198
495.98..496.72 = 7.521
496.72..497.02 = 7.046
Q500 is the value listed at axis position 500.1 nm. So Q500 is 6.769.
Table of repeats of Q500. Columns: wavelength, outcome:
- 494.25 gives 7.177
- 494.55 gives 7.163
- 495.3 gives 7.365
